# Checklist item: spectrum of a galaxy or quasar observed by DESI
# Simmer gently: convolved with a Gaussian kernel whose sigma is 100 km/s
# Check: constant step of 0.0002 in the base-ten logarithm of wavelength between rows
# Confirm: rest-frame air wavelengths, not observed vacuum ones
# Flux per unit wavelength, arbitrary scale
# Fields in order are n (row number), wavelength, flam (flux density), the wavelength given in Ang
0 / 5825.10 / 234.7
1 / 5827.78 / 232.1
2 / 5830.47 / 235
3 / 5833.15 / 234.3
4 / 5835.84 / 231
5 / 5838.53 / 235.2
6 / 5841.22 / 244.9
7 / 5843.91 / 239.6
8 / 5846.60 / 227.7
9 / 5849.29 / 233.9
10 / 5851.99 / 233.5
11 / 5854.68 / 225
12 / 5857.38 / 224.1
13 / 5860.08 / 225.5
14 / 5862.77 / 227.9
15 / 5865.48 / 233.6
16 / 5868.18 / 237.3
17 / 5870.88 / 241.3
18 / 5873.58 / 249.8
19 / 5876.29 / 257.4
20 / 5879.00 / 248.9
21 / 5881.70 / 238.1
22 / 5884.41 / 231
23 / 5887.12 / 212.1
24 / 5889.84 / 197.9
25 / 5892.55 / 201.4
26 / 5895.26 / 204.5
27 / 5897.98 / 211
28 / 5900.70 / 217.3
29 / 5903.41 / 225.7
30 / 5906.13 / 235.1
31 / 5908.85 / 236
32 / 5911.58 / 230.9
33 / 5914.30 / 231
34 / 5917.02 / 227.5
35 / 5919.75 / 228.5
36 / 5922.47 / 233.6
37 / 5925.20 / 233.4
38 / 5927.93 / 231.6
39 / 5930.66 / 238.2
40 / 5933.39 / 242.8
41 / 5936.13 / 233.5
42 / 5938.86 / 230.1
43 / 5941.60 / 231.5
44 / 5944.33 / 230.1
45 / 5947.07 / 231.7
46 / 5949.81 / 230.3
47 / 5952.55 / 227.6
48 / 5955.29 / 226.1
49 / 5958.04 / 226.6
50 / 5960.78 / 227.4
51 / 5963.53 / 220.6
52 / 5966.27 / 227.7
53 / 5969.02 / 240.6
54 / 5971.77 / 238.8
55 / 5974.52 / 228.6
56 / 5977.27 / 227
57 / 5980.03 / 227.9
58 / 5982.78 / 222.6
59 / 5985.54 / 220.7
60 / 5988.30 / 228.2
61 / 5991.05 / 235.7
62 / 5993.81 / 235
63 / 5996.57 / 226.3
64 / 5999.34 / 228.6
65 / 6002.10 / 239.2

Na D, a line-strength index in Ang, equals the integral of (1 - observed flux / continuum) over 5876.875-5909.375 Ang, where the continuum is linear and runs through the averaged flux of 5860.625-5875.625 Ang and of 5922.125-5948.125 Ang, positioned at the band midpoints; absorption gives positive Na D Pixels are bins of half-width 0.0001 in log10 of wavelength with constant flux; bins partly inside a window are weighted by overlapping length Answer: 1.99 Ang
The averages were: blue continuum 238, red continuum 234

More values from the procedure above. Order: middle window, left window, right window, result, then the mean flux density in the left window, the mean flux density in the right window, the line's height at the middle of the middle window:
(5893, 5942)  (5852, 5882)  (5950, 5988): 0.8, 237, 228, 233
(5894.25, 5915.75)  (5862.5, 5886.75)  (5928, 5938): 1.3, 240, 237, 238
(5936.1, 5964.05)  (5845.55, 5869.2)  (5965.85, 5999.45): 0.1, 230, 230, 230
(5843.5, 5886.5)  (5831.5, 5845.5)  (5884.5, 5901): -2.5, 237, 208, 223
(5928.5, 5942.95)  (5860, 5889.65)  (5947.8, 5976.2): -0.2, 236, 229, 231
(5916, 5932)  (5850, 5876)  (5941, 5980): -0.1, 234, 230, 231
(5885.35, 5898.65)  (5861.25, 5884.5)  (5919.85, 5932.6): 1.8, 241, 234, 239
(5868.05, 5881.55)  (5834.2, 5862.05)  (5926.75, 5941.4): -0.8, 232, 235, 233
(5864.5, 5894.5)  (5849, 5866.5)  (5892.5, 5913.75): -0.8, 229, 222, 225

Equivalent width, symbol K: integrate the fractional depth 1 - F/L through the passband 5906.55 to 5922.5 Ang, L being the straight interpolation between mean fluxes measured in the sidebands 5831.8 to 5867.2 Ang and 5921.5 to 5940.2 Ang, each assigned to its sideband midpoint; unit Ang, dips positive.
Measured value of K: 0.2 Ang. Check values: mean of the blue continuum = 232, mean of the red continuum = 235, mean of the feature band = 231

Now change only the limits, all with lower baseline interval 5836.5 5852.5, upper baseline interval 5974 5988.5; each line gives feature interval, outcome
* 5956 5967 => 0.07 Ang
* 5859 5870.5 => 0.10 Ang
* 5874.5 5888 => -0.34 Ang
